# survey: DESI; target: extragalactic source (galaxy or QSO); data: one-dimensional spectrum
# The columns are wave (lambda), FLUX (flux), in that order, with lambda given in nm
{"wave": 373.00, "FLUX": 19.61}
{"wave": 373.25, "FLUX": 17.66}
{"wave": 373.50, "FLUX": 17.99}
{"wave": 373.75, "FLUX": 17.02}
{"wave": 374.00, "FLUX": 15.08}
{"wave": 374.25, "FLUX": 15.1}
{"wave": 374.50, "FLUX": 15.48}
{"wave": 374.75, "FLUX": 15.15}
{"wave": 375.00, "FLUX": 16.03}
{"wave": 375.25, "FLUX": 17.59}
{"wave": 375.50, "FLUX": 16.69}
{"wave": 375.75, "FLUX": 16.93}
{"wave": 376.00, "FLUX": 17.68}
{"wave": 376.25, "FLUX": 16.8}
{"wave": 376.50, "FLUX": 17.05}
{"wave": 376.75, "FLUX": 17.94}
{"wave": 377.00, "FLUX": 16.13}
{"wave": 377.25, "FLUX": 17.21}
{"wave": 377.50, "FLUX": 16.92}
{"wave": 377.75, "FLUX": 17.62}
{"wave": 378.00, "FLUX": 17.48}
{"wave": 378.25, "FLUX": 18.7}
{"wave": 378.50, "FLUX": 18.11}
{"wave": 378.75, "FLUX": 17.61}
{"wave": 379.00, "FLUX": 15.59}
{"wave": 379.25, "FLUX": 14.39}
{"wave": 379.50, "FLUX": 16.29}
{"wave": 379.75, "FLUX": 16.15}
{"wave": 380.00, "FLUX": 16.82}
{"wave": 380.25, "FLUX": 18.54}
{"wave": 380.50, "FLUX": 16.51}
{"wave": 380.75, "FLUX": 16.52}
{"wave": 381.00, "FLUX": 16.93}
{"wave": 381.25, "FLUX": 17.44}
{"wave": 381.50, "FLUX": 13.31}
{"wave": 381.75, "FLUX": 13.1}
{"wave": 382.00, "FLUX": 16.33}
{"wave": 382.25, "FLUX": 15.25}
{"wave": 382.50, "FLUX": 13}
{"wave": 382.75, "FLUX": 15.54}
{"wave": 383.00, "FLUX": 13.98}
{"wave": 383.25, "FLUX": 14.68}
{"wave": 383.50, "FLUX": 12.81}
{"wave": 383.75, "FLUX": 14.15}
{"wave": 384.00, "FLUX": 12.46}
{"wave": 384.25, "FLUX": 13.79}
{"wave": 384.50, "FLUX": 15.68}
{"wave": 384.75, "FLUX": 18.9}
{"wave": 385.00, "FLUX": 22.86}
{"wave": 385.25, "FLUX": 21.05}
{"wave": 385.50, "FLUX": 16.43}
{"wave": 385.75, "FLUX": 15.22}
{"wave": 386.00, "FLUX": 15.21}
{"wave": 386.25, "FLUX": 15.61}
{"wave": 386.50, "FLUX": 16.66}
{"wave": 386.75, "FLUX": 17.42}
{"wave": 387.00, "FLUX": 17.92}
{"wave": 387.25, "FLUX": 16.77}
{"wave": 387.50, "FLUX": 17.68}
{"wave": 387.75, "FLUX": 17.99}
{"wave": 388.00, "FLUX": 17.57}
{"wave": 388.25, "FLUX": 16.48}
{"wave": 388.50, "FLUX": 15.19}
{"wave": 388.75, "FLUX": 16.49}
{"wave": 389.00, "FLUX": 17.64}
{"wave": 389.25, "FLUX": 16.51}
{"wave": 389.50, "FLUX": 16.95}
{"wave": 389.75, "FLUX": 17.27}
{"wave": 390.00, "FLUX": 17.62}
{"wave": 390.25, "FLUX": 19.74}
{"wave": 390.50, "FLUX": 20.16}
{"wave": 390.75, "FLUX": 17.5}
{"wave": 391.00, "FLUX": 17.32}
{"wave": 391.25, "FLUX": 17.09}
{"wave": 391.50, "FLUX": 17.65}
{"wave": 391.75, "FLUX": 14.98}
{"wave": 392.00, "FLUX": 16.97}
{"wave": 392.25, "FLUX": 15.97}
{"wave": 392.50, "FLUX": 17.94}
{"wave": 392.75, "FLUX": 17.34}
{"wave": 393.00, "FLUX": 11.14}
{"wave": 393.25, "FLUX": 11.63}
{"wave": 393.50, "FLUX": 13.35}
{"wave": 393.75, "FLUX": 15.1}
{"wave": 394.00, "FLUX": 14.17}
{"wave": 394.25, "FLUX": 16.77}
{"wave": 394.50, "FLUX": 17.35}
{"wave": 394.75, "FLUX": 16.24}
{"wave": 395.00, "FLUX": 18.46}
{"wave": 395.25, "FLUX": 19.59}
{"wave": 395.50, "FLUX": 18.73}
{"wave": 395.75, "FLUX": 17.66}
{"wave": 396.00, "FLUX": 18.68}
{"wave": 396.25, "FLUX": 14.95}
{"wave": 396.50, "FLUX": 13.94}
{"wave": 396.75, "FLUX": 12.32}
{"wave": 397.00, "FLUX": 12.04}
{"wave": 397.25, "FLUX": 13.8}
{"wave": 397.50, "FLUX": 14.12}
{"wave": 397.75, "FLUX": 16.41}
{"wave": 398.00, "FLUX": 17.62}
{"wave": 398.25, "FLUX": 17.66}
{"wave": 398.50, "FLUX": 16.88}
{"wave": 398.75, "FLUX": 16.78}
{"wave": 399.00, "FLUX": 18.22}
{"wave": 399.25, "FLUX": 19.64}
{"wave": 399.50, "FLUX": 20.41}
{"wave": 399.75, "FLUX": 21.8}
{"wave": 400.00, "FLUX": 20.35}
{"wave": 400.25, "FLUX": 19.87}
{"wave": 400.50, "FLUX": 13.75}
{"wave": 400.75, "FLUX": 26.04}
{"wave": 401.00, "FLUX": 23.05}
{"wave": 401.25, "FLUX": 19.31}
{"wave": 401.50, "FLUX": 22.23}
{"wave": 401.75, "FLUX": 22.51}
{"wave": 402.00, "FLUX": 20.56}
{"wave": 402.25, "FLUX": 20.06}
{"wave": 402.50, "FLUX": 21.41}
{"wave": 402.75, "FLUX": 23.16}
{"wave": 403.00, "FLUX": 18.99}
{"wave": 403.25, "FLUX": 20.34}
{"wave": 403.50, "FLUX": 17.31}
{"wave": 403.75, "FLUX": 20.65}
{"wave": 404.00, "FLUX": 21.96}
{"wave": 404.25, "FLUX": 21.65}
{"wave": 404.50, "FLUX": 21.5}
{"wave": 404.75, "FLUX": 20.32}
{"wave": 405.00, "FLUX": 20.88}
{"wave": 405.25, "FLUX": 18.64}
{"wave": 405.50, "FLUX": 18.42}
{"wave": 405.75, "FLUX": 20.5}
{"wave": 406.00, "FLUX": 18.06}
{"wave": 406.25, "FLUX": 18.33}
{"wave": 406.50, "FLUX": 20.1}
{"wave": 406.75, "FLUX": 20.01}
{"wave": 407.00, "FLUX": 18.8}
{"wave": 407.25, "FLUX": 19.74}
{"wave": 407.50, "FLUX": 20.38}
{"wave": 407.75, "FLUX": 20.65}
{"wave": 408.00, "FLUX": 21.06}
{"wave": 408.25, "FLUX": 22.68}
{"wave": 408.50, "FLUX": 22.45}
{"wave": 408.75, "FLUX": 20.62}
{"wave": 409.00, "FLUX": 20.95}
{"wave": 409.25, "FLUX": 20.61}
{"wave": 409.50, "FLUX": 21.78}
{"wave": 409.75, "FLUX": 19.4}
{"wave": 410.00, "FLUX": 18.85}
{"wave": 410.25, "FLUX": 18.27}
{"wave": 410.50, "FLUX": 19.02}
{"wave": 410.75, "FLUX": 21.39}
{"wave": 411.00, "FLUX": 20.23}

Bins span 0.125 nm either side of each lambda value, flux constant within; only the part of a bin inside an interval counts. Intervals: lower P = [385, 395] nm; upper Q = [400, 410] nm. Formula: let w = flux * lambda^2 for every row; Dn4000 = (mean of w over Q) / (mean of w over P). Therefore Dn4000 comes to 1.32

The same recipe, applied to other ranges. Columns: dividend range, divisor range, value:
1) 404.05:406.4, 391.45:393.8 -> 1.40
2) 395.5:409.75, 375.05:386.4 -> 1.33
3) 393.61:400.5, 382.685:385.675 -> 1.13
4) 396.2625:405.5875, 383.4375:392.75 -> 1.20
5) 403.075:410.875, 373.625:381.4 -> 1.40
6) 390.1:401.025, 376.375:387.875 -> 1.11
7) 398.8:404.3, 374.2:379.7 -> 1.39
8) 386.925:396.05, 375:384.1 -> 1.11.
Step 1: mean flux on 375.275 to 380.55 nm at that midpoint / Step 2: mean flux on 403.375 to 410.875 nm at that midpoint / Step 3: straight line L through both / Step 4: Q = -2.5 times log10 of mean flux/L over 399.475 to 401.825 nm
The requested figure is -0.08 mag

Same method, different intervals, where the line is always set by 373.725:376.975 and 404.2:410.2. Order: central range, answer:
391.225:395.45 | 0.16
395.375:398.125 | 0.22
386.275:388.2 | 0.04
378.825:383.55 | 0.11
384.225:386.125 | 0.00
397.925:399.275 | 0.09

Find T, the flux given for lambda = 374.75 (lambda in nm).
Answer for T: 15.15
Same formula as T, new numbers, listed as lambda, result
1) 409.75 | 19.4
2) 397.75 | 16.41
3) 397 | 12.04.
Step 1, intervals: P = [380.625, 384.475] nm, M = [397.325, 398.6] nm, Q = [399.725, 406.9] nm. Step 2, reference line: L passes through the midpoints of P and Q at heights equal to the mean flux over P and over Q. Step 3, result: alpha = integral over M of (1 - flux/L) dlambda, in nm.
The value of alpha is 0.168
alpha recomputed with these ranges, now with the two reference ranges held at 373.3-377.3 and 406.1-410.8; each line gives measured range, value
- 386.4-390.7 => 0.15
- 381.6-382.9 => 0.21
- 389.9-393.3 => 0.30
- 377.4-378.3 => -0.04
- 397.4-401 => 0.10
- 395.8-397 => 0.26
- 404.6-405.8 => 0.01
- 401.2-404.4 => -0.20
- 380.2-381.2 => 0.01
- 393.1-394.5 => 0.32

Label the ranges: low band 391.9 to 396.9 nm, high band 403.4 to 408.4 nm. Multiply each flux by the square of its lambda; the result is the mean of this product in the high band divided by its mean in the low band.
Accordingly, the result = 1.34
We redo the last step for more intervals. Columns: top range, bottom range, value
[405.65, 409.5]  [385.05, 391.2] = 1.30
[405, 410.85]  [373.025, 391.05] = 1.37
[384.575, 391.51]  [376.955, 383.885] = 1.14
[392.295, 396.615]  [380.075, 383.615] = 1.12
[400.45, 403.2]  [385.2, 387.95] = 1.35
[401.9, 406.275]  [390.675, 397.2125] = 1.33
